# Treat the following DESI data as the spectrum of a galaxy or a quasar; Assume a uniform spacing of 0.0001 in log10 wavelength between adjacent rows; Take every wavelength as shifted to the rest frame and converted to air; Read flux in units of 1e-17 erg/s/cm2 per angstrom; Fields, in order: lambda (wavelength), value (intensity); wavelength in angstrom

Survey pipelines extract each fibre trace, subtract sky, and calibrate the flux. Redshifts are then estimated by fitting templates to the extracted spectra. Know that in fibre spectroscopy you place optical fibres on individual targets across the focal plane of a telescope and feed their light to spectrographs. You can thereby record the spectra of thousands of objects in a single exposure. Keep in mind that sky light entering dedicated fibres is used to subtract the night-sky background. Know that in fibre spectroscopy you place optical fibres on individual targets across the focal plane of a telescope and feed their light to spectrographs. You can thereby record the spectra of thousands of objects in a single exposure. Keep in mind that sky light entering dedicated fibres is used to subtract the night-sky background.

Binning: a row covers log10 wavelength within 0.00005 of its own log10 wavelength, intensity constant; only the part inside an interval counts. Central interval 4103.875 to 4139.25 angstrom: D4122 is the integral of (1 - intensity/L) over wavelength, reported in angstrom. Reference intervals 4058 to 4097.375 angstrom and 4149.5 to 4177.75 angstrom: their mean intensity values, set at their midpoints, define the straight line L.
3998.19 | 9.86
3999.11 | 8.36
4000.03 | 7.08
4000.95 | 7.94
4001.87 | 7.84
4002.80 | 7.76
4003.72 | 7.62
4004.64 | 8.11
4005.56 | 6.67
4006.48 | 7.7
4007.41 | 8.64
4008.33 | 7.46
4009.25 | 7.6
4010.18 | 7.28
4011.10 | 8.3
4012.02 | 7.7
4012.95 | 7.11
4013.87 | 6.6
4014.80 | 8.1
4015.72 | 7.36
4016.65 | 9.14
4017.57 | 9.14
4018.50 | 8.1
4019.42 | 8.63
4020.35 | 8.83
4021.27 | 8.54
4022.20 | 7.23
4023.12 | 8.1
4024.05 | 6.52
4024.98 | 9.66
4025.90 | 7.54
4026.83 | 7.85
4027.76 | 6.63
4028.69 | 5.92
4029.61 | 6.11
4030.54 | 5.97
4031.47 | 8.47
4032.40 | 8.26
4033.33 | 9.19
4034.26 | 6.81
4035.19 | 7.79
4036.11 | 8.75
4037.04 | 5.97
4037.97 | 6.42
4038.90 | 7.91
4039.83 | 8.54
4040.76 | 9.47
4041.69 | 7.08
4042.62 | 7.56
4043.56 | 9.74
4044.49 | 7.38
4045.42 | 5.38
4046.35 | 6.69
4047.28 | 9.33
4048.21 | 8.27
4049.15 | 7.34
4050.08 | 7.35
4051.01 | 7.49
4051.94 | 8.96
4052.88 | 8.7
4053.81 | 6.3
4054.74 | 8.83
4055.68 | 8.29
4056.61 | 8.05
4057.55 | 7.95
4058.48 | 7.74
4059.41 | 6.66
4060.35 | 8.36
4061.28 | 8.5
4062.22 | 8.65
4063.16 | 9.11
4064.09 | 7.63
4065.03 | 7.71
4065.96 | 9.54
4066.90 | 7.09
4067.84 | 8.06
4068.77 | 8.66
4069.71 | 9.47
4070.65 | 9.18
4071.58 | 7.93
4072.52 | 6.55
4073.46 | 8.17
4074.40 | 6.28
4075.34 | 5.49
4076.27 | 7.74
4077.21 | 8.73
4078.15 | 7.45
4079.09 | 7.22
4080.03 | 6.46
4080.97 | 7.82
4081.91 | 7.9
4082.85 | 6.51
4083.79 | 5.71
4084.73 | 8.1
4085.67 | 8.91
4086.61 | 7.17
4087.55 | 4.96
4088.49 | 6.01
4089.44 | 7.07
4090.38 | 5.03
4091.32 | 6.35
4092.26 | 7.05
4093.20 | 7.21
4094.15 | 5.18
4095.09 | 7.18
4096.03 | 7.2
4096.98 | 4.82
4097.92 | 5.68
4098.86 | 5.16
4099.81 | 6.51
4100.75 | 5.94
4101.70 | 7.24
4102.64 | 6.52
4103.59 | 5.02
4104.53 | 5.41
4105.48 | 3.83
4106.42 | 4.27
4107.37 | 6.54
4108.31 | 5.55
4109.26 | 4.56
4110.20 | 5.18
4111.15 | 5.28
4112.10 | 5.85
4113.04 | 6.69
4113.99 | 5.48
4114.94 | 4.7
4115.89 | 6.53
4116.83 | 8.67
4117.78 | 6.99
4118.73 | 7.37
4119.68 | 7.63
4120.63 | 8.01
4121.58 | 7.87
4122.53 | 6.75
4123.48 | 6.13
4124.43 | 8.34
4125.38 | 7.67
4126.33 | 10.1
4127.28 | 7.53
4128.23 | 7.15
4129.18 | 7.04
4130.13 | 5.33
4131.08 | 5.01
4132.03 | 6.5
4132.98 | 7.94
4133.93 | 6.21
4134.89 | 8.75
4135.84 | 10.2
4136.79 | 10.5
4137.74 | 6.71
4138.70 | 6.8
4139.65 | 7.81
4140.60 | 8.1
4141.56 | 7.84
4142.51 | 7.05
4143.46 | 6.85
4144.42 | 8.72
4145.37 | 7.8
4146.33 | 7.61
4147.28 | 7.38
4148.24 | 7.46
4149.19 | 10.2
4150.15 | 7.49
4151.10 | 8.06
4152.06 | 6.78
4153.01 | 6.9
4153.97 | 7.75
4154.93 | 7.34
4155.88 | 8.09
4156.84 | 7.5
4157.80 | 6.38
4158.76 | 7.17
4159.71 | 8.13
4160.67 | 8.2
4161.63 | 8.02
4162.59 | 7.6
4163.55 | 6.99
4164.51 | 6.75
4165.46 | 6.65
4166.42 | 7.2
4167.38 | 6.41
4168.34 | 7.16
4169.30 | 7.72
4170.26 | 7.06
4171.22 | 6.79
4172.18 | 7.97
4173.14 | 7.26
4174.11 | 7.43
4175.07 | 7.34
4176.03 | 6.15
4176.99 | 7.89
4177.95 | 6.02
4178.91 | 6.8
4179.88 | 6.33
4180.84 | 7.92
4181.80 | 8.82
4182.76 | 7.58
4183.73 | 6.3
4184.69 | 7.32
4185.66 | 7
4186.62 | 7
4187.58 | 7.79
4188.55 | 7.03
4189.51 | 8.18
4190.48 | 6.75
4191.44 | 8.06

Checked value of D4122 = 2.7 angstrom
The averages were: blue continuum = 7.35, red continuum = 7.32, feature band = 6.78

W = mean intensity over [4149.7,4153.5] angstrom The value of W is 7.32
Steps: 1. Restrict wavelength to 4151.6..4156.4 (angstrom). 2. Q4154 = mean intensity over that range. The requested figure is 7.38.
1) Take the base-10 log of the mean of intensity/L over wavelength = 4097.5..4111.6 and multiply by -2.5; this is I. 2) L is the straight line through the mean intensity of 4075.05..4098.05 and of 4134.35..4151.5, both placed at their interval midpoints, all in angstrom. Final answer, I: 0.29 mag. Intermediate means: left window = 6.78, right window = 8.07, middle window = 5.51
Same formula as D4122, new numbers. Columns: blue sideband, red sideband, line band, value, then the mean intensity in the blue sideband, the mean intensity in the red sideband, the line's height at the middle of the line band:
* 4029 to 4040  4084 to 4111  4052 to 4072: -4.0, 7.47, 6.05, 6.85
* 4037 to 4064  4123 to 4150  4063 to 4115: 7.5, 7.89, 7.67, 7.79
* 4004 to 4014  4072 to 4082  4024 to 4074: -3.2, 7.6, 7.23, 7.38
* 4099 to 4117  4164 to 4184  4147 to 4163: -2.3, 5.72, 7.13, 6.72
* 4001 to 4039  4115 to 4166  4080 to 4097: 2.0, 7.69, 7.53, 7.6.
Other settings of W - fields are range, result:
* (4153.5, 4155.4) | 7.53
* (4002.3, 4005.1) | 7.82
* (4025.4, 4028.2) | 7.39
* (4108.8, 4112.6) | 5.24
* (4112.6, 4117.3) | 6.41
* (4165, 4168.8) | 6.85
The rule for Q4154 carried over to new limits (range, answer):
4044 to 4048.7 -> 7.42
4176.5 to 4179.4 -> 6.9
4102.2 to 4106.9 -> 5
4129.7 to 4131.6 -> 5.2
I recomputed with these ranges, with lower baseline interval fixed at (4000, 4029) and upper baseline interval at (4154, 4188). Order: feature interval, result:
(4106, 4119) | 0.24 mag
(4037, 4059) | -0.02 mag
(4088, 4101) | 0.21 mag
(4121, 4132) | 0.04 mag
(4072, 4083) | 0.05 mag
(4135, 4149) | -0.09 mag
